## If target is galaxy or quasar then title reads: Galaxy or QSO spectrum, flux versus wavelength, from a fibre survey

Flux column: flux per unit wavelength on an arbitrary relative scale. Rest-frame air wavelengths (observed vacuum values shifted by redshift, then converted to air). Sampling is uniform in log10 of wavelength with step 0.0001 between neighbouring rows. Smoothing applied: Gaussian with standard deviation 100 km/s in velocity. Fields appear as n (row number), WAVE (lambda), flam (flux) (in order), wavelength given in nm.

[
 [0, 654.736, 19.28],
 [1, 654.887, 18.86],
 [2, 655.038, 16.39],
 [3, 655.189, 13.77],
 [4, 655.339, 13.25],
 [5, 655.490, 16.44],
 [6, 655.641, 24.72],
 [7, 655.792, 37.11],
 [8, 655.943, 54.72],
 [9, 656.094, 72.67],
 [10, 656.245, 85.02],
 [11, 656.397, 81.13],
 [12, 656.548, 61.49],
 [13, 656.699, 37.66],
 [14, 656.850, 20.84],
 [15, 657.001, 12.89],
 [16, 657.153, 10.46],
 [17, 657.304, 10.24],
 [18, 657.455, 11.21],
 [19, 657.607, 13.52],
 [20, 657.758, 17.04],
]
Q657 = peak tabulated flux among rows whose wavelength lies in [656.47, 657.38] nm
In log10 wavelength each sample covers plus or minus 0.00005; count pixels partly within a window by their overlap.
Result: 61.49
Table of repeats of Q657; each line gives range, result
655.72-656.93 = 85.02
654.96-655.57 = 16.44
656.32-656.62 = 81.13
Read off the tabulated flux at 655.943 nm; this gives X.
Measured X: 54.72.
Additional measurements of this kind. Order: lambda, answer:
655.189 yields 13.77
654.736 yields 19.28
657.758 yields 17.04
